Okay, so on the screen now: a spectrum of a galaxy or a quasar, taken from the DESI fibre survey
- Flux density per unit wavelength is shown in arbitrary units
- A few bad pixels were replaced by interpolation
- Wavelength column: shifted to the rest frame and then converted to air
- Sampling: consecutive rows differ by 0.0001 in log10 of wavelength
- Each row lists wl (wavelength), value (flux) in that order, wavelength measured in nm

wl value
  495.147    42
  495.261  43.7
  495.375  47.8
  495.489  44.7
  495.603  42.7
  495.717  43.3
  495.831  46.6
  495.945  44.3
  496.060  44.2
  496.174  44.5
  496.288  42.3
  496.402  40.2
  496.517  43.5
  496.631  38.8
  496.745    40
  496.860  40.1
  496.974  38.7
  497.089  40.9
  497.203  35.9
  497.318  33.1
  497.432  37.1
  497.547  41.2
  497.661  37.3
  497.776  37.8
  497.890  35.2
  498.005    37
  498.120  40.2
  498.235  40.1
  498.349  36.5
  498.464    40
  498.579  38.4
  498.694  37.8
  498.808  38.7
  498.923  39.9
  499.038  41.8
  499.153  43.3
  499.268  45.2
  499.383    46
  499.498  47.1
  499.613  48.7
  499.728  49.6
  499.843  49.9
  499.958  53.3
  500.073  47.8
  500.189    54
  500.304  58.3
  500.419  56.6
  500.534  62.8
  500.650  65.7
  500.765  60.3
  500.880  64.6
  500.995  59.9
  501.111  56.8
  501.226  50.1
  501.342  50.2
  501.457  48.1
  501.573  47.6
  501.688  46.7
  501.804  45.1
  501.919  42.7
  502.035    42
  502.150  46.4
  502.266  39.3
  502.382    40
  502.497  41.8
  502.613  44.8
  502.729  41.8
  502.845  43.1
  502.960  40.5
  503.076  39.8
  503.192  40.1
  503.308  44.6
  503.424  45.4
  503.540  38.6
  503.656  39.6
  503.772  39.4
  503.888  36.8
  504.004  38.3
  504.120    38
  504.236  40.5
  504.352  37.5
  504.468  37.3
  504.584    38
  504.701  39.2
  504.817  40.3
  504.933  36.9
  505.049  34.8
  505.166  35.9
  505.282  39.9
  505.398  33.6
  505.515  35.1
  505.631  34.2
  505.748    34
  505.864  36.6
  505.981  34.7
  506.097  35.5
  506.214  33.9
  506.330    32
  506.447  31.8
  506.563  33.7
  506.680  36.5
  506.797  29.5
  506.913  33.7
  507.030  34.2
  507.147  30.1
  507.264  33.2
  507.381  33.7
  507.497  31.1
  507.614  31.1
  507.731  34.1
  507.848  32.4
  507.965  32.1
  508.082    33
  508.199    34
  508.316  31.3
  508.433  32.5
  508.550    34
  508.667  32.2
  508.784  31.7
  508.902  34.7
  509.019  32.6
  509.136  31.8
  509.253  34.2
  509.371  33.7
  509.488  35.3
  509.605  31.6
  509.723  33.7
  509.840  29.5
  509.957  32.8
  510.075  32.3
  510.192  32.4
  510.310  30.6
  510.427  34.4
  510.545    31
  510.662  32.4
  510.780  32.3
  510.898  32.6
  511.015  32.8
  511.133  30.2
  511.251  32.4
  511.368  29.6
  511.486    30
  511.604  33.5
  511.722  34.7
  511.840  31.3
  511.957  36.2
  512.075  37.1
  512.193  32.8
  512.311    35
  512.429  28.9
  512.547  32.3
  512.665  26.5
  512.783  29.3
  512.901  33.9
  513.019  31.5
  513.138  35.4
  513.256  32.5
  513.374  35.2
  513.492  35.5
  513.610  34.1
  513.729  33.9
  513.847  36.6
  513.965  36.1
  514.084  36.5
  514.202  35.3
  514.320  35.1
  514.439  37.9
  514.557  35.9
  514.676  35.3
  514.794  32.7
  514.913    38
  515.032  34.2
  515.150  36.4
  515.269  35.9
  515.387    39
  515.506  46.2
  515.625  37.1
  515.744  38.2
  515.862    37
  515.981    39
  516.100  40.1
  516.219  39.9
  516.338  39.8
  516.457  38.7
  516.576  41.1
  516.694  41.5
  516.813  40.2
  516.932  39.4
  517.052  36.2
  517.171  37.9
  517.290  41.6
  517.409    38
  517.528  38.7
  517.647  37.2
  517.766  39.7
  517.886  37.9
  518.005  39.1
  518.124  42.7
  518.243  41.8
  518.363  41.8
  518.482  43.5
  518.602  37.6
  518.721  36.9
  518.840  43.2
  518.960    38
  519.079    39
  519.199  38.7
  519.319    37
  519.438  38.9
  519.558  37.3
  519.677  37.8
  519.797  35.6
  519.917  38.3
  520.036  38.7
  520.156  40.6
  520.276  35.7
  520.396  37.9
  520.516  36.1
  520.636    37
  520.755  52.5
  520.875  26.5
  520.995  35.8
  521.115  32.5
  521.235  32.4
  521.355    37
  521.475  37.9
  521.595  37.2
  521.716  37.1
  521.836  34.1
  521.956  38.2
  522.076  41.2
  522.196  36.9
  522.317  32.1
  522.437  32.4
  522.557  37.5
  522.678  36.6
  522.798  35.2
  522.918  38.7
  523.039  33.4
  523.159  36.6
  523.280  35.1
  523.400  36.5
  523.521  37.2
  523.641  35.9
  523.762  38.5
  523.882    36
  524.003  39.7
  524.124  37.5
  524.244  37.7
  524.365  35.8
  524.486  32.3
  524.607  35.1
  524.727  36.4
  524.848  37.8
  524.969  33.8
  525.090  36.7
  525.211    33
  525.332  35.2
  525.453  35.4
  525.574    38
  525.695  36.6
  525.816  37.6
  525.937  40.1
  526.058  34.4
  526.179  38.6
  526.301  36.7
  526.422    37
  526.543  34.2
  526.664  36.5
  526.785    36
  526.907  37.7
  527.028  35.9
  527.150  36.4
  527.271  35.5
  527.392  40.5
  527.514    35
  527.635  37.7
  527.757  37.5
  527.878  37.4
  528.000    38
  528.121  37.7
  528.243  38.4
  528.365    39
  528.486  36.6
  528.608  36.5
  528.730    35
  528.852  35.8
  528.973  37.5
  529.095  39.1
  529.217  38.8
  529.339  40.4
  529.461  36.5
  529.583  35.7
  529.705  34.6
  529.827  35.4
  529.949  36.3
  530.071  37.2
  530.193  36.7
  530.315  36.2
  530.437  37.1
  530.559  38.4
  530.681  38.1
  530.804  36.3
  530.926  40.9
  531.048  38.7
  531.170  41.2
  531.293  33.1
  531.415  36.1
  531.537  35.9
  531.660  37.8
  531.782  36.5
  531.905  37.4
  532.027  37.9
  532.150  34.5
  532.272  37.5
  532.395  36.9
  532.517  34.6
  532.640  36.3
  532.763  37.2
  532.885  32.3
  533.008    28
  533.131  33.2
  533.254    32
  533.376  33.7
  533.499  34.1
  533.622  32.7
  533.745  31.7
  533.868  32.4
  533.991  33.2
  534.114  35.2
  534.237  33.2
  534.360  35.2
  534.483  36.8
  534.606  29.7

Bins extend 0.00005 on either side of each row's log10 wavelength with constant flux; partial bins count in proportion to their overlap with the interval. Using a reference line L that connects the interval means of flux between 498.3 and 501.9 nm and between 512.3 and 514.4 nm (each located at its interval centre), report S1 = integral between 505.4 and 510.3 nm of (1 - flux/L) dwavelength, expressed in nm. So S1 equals 0.86 nm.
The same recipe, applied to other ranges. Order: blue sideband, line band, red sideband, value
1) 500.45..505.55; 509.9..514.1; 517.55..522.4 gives 0.812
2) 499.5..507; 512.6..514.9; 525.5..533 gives 0.357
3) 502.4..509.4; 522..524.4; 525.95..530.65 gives 0.013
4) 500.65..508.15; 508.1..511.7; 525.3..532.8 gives 0.616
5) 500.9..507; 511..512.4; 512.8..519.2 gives 0.208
